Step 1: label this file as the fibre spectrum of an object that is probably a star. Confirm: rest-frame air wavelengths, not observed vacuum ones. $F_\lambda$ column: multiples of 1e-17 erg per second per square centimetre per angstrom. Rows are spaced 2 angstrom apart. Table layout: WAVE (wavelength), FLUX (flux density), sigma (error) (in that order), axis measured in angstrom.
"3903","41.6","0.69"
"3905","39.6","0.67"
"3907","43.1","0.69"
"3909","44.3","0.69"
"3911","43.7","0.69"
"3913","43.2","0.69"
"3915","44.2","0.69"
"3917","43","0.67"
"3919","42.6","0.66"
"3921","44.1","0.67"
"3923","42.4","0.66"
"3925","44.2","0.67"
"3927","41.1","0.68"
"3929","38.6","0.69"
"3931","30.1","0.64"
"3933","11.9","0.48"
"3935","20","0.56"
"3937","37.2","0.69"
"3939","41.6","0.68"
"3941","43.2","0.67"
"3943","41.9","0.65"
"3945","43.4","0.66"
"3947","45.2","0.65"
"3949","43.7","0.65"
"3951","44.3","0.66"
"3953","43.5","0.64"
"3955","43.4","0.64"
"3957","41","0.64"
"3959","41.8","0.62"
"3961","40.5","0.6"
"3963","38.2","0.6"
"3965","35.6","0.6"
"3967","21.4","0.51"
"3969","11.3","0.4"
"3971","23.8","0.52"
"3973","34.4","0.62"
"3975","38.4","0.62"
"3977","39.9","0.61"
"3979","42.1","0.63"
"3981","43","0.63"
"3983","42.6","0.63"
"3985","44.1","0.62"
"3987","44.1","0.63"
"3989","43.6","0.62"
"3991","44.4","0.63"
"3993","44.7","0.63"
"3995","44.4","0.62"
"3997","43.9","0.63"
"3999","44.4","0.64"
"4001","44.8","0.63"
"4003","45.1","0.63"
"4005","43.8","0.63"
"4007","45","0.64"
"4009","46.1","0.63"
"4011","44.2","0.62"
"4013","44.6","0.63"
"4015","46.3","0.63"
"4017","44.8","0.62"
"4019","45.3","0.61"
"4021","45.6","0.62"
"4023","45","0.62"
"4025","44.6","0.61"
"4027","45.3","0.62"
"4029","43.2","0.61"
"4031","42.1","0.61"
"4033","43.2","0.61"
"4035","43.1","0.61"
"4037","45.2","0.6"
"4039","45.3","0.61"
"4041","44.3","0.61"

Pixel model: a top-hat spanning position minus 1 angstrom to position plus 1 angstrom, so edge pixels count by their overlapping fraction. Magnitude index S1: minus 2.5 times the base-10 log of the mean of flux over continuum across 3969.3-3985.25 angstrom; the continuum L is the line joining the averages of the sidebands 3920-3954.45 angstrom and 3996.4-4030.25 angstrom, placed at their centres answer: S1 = 0.13 mag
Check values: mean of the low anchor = 38.7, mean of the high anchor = 44.8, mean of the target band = 37.1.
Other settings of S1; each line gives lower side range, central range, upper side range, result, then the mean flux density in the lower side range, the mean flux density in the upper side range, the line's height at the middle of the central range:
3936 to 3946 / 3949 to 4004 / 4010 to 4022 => 0.09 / 41.5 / 45.1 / 43.2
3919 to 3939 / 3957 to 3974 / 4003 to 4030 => 0.24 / 35.2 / 44.9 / 39.2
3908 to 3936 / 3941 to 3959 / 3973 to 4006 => -0.08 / 38.1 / 43.1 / 40.2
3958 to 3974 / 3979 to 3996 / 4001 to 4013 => -0.15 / 30.9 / 44.8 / 38.2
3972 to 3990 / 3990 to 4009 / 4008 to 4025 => -0.03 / 41.4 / 45.2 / 43.4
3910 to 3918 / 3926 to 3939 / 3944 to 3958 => 0.38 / 43.5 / 43.5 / 43.5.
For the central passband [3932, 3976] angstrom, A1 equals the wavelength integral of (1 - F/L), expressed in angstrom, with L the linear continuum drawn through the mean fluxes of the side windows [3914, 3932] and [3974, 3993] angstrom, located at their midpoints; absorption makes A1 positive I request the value 6.47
